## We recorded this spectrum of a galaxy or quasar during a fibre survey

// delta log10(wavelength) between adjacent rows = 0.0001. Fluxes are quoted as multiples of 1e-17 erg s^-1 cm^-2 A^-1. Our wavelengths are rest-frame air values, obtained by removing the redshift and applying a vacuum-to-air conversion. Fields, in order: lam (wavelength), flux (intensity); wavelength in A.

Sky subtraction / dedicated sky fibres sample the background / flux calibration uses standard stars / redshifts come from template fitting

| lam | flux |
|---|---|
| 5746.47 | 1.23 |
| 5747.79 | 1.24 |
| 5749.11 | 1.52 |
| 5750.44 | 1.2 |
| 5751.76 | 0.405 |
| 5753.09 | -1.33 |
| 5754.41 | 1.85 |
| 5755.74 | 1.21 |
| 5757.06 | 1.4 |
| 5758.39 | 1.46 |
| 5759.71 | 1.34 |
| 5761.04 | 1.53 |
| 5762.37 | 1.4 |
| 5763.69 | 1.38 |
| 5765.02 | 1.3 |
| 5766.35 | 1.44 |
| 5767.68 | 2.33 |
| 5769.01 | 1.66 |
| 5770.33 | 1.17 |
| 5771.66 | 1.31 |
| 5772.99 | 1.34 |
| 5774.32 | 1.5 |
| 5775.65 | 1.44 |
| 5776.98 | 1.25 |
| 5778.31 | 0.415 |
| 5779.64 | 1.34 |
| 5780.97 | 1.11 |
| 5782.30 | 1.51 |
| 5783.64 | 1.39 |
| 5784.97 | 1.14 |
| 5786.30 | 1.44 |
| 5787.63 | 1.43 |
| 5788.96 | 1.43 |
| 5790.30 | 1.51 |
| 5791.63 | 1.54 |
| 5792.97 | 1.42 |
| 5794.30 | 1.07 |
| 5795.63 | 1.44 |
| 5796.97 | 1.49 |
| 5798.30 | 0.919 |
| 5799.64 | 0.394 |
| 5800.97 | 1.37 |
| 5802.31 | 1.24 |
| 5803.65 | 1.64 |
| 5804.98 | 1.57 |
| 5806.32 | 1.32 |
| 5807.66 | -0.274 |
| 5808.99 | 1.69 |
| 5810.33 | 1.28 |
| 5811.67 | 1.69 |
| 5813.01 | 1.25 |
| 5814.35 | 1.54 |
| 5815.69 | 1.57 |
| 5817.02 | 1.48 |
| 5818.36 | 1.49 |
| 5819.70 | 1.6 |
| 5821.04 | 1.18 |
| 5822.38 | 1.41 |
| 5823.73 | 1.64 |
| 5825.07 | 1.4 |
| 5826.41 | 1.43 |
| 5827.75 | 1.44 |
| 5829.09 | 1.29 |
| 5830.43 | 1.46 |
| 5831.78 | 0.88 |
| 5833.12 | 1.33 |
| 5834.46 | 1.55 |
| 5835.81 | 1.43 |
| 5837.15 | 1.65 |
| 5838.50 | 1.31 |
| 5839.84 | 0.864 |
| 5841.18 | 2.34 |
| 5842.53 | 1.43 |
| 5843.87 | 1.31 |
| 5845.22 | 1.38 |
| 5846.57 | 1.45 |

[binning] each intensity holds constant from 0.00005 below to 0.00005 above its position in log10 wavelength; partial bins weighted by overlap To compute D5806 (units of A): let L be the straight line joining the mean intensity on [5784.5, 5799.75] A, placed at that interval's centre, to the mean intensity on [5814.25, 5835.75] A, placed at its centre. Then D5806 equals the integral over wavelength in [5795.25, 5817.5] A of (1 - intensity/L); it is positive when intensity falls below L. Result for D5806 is 1.40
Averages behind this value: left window 1.3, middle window 1.27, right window 1.42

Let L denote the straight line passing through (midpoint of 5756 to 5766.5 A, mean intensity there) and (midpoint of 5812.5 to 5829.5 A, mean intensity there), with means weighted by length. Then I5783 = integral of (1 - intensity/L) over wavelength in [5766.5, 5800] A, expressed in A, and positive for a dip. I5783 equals 2.0 A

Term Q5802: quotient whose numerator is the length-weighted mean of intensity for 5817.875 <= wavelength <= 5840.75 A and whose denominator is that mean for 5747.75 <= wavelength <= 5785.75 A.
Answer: 1.11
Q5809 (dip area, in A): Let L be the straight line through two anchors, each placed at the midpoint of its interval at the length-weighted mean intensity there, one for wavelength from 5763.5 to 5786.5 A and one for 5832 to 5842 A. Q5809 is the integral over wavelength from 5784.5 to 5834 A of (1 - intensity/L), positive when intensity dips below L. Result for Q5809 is 3.1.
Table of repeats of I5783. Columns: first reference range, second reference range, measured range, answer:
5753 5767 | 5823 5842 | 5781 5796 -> -0.4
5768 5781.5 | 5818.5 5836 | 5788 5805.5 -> 0.2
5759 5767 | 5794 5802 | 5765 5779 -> -0.5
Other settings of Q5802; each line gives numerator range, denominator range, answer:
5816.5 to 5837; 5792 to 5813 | 1.15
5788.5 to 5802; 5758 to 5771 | 0.84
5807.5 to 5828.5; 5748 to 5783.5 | 1.12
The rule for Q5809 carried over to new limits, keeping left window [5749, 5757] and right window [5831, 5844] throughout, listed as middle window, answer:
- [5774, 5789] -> -3.9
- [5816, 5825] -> -1.2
